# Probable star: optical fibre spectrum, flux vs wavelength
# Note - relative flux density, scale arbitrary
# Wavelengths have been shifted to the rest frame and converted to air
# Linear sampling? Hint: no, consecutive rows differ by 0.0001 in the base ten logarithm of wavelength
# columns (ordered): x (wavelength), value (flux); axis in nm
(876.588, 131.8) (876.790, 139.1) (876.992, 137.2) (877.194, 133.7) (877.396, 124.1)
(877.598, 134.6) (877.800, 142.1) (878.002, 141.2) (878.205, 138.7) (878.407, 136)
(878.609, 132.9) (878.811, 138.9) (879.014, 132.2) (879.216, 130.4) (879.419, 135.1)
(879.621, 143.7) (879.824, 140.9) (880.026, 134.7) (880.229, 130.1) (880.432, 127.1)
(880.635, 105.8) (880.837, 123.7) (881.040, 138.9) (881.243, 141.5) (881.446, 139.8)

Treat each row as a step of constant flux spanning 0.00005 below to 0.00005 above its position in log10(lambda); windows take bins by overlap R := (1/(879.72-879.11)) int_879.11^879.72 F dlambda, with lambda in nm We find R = 136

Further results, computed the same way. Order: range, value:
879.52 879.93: 142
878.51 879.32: 134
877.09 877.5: 129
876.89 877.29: 135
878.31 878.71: 135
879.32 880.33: 137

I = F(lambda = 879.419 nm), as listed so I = 135.1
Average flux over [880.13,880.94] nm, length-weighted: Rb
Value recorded 122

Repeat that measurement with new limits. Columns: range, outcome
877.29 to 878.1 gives 136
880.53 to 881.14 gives 123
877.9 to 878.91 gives 138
